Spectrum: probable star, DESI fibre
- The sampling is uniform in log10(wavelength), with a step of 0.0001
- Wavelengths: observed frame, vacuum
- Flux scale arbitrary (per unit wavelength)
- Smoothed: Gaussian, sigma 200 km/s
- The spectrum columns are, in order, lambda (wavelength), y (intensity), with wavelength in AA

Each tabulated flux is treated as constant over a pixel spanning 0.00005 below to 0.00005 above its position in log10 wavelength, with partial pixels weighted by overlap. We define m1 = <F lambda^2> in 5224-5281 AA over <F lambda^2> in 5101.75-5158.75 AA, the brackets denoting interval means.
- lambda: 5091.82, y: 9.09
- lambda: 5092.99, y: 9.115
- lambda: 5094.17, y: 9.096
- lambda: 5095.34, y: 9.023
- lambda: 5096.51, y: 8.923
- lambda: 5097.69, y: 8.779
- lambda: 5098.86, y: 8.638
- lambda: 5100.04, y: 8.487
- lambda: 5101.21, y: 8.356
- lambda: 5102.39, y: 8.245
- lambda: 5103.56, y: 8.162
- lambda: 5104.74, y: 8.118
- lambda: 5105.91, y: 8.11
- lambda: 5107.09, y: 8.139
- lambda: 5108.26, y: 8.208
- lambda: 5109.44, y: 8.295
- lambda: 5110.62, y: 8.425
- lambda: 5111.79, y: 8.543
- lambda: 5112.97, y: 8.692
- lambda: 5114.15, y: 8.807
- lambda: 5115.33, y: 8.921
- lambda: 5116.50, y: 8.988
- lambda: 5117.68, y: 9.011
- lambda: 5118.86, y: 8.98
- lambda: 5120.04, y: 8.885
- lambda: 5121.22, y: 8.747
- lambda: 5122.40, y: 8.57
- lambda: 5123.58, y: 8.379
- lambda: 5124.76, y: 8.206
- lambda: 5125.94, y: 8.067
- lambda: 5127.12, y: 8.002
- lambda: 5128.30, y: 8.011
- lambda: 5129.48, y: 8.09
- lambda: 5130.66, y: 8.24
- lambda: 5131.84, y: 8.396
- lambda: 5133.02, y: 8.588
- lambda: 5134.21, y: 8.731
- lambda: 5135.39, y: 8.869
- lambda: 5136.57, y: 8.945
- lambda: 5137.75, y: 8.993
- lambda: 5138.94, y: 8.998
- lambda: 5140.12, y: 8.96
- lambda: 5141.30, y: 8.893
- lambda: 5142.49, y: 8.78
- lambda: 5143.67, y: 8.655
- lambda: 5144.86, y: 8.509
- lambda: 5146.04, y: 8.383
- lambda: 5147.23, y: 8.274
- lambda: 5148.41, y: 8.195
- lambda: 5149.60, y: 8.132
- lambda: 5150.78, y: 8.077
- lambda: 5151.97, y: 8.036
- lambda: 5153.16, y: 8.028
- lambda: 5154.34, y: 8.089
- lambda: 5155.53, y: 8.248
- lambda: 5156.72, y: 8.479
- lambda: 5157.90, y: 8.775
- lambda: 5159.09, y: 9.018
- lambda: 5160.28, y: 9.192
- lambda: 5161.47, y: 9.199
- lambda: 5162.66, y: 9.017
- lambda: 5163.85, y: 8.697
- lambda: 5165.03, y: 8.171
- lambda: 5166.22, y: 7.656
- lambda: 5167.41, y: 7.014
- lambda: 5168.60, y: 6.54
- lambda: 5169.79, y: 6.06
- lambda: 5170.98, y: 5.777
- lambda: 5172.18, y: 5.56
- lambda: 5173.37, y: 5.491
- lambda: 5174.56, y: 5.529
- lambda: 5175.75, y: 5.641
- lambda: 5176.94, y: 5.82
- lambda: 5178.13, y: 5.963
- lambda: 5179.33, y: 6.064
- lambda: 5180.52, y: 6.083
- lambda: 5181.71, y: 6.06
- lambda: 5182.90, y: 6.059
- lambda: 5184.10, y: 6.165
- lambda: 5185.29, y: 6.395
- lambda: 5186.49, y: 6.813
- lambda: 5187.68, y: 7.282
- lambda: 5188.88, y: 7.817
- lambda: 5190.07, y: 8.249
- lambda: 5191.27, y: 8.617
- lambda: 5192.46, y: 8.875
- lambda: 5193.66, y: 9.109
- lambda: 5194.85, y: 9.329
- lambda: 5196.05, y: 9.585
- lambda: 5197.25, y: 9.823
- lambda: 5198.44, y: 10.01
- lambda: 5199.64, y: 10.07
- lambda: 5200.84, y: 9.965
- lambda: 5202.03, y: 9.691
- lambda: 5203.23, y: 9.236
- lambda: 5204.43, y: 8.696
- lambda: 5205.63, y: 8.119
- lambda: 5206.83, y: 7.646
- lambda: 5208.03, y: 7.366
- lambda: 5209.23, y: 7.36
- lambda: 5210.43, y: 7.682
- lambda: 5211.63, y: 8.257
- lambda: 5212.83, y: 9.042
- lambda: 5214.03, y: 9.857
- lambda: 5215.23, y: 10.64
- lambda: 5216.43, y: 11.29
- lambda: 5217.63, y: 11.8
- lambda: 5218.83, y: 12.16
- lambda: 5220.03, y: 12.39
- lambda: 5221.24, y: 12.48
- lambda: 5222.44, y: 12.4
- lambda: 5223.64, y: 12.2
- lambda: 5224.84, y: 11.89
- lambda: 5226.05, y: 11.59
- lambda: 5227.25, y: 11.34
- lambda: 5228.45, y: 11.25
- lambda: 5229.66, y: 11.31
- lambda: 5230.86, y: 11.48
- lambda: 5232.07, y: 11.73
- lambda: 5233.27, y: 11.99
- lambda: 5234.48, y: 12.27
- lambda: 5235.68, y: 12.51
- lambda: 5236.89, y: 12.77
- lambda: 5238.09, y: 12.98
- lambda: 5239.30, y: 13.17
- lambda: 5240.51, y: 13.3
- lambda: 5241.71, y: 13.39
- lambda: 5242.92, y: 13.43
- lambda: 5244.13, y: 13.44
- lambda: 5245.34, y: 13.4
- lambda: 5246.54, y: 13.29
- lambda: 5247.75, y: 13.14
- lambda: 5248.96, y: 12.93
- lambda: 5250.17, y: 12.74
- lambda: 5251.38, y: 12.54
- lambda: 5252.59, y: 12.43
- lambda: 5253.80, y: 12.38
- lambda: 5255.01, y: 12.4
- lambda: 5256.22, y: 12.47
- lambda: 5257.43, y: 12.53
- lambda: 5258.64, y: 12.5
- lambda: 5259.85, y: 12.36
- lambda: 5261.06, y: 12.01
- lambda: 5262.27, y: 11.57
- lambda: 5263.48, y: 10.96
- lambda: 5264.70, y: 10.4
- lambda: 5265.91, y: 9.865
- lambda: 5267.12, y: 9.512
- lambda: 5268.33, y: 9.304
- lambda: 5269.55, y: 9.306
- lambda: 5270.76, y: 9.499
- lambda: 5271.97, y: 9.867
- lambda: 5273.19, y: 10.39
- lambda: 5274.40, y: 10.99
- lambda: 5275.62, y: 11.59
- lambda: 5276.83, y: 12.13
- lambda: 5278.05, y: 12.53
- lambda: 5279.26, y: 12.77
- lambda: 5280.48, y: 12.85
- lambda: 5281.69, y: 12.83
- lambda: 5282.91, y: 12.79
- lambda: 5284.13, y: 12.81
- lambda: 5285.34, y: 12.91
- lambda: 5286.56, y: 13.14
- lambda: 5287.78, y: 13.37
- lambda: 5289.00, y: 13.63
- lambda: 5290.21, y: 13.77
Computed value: 1.5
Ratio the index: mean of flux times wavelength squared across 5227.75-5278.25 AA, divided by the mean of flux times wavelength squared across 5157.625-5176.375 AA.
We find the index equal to 1.68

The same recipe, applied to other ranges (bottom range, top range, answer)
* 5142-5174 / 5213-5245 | 1.57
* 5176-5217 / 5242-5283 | 1.48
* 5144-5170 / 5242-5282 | 1.50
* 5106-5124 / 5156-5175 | 0.89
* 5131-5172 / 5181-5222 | 1.10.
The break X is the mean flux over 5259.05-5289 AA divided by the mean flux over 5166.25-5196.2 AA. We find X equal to 1.7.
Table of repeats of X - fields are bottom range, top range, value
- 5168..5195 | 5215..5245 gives 1.82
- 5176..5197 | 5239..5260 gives 1.76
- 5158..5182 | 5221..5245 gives 1.77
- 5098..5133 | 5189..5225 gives 1.15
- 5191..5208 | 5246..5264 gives 1.36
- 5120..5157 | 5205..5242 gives 1.31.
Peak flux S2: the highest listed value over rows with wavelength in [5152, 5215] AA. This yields 10.07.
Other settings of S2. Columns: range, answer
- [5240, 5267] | 13.44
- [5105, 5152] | 9.011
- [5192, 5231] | 12.48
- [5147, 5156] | 8.274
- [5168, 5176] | 6.54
